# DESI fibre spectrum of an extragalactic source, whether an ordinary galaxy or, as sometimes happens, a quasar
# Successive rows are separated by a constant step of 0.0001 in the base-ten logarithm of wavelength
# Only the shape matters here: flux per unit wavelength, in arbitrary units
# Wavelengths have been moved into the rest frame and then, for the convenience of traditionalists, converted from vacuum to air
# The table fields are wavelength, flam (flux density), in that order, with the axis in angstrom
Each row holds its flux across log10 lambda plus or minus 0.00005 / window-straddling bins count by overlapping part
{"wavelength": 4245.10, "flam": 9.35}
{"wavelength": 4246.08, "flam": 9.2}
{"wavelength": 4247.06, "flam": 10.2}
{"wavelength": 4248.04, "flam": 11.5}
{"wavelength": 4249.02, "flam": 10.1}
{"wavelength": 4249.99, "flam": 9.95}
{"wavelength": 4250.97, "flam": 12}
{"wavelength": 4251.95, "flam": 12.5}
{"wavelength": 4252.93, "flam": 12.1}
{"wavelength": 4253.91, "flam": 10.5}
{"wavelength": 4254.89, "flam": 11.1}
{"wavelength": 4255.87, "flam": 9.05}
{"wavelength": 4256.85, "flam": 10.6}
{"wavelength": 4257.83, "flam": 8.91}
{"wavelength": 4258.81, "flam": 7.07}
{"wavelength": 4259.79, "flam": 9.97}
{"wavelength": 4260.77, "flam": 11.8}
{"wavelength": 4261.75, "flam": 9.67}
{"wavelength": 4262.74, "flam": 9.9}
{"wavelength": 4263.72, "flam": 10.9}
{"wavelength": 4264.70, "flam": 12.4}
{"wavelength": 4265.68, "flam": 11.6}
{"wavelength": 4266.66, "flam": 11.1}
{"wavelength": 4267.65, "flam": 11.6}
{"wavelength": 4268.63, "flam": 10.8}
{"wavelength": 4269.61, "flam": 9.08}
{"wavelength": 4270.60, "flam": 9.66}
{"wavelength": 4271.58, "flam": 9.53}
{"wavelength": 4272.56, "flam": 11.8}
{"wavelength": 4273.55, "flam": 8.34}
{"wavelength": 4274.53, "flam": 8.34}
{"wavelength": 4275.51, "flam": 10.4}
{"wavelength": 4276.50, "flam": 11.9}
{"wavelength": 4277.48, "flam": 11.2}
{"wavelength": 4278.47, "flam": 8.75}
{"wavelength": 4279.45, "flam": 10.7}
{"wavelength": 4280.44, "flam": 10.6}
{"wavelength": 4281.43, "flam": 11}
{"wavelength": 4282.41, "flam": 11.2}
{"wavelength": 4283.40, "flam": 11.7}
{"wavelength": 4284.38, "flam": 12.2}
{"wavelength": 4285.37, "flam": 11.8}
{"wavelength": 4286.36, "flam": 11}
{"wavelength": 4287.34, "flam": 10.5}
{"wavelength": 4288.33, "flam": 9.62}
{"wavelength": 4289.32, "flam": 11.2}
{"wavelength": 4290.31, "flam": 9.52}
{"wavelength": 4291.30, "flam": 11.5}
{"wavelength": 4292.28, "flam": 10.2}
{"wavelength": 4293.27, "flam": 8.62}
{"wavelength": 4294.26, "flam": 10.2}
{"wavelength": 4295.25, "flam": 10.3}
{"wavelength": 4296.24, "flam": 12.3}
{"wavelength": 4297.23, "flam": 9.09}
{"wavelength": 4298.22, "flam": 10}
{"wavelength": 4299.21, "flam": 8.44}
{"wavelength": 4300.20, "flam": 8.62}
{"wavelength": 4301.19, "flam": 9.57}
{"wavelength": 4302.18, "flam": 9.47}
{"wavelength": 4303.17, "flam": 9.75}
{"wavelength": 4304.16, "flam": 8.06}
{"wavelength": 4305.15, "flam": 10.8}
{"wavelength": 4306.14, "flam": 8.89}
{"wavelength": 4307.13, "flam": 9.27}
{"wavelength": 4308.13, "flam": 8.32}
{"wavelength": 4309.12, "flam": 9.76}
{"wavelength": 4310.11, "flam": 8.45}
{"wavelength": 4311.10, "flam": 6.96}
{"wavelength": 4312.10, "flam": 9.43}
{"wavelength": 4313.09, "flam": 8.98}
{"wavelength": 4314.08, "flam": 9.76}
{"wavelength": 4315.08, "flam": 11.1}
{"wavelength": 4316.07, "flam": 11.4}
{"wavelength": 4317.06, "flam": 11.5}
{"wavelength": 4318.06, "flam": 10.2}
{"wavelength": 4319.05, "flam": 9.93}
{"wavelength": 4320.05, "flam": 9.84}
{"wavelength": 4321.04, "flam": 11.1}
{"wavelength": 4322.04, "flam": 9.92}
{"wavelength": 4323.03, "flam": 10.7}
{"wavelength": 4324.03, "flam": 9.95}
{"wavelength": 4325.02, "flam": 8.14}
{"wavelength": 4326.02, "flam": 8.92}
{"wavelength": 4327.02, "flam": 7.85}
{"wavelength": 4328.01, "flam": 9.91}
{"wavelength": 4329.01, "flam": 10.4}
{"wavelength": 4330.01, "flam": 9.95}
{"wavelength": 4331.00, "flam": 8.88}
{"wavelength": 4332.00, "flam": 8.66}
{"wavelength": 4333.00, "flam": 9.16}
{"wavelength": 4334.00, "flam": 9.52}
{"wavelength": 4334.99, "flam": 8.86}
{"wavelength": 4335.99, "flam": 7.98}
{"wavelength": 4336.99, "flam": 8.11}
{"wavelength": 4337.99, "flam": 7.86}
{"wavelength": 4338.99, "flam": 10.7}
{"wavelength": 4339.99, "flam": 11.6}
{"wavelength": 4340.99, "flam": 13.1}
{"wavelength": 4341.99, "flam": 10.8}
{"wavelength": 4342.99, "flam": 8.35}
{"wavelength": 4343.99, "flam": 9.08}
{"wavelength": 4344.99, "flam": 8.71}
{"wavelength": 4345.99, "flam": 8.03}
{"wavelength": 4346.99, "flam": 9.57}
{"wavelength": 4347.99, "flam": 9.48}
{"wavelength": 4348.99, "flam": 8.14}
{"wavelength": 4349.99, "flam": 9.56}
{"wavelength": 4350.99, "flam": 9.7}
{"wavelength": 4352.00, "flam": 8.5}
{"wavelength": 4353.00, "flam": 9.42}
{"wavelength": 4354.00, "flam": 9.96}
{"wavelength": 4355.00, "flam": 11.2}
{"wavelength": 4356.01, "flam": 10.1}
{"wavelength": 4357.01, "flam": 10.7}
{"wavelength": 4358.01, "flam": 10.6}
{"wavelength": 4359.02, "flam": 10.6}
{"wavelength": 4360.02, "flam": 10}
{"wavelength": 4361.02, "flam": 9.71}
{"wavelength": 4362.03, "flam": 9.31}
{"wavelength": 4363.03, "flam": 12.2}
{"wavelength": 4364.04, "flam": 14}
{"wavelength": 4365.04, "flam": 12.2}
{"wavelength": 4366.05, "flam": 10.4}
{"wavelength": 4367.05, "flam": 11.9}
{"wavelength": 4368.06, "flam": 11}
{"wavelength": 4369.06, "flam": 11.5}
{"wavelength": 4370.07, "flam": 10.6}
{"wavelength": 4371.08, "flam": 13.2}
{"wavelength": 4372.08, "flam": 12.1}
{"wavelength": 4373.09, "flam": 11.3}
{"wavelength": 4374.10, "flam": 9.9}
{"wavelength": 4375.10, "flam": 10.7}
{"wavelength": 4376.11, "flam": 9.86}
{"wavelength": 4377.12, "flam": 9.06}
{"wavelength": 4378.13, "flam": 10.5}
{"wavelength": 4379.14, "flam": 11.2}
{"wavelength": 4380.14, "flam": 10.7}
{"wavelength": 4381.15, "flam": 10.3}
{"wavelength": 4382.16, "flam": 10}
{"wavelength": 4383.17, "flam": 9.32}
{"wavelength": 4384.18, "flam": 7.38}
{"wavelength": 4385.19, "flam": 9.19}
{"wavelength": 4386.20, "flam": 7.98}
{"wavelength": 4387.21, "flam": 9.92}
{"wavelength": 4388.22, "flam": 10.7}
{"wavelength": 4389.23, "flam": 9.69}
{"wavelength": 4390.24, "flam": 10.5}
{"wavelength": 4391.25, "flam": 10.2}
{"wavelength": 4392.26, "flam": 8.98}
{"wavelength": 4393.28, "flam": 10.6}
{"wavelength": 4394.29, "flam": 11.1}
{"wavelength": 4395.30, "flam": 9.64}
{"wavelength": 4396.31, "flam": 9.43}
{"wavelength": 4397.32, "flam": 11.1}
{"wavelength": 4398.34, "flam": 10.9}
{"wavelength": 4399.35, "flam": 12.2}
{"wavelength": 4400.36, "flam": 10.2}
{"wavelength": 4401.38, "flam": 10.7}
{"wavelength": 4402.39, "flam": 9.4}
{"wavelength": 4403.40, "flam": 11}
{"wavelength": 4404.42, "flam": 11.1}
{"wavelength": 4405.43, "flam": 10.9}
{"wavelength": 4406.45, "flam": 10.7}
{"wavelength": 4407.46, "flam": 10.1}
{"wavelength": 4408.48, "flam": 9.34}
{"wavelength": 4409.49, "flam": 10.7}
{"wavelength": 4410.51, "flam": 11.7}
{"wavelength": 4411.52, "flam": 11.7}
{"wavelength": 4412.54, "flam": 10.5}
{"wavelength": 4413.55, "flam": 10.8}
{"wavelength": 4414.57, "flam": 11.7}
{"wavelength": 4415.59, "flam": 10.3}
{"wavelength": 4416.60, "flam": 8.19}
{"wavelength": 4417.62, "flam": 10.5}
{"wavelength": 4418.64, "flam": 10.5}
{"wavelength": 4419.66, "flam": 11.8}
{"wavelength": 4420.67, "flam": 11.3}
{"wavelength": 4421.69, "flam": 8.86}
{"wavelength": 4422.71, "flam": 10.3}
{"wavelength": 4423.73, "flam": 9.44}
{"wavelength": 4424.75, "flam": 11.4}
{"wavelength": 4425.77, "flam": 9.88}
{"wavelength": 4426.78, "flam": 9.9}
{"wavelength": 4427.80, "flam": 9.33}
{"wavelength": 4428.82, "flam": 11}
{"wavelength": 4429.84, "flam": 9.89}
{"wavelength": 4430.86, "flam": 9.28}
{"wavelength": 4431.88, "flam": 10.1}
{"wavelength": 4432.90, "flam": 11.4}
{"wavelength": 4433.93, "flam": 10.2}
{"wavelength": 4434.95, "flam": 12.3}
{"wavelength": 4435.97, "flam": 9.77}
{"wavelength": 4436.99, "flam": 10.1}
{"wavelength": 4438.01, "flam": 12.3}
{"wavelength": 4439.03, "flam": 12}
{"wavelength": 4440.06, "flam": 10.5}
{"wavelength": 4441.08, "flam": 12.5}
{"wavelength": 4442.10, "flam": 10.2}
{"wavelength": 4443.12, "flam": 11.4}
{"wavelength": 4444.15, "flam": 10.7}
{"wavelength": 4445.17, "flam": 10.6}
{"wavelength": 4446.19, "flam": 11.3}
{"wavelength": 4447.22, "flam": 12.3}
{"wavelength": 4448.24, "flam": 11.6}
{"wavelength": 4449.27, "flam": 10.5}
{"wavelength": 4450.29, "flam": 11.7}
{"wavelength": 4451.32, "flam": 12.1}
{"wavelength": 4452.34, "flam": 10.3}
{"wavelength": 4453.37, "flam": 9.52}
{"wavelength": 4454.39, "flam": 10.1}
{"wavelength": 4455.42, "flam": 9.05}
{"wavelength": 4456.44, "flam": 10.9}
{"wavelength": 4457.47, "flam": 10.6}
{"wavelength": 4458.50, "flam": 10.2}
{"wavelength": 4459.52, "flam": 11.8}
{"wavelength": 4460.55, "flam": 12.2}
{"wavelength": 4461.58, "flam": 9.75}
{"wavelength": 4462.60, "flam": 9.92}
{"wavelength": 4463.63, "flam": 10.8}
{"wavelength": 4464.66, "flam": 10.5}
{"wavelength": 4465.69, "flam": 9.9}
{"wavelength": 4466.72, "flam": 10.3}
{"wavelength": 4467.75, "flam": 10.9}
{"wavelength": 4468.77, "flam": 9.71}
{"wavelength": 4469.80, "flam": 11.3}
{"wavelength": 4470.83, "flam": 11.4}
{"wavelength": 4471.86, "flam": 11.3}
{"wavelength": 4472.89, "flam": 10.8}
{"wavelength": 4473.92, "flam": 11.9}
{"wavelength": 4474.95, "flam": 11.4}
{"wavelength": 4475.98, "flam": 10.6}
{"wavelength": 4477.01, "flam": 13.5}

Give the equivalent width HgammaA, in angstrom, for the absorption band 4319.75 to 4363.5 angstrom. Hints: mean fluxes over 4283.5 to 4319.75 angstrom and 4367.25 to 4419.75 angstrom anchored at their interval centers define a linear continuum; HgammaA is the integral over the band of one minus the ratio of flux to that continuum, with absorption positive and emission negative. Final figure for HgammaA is 2.1 angstrom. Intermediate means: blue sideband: 9.93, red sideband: 10.4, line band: 9.65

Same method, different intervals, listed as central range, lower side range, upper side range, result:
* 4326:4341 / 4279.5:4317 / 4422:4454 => 1.2 angstrom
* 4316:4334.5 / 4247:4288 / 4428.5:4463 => 1.6 angstrom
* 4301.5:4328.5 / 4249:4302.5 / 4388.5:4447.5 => 2.3 angstrom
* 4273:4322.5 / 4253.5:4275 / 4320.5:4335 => -1.1 angstrom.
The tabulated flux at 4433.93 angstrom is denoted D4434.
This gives 10.2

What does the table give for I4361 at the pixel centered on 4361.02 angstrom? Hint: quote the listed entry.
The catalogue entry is 9.71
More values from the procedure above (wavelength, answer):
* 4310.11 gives 8.45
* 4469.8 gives 11.3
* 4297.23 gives 9.09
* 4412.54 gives 10.5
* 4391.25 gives 10.2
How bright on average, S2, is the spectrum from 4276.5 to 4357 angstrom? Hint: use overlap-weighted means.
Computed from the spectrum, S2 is 9.81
